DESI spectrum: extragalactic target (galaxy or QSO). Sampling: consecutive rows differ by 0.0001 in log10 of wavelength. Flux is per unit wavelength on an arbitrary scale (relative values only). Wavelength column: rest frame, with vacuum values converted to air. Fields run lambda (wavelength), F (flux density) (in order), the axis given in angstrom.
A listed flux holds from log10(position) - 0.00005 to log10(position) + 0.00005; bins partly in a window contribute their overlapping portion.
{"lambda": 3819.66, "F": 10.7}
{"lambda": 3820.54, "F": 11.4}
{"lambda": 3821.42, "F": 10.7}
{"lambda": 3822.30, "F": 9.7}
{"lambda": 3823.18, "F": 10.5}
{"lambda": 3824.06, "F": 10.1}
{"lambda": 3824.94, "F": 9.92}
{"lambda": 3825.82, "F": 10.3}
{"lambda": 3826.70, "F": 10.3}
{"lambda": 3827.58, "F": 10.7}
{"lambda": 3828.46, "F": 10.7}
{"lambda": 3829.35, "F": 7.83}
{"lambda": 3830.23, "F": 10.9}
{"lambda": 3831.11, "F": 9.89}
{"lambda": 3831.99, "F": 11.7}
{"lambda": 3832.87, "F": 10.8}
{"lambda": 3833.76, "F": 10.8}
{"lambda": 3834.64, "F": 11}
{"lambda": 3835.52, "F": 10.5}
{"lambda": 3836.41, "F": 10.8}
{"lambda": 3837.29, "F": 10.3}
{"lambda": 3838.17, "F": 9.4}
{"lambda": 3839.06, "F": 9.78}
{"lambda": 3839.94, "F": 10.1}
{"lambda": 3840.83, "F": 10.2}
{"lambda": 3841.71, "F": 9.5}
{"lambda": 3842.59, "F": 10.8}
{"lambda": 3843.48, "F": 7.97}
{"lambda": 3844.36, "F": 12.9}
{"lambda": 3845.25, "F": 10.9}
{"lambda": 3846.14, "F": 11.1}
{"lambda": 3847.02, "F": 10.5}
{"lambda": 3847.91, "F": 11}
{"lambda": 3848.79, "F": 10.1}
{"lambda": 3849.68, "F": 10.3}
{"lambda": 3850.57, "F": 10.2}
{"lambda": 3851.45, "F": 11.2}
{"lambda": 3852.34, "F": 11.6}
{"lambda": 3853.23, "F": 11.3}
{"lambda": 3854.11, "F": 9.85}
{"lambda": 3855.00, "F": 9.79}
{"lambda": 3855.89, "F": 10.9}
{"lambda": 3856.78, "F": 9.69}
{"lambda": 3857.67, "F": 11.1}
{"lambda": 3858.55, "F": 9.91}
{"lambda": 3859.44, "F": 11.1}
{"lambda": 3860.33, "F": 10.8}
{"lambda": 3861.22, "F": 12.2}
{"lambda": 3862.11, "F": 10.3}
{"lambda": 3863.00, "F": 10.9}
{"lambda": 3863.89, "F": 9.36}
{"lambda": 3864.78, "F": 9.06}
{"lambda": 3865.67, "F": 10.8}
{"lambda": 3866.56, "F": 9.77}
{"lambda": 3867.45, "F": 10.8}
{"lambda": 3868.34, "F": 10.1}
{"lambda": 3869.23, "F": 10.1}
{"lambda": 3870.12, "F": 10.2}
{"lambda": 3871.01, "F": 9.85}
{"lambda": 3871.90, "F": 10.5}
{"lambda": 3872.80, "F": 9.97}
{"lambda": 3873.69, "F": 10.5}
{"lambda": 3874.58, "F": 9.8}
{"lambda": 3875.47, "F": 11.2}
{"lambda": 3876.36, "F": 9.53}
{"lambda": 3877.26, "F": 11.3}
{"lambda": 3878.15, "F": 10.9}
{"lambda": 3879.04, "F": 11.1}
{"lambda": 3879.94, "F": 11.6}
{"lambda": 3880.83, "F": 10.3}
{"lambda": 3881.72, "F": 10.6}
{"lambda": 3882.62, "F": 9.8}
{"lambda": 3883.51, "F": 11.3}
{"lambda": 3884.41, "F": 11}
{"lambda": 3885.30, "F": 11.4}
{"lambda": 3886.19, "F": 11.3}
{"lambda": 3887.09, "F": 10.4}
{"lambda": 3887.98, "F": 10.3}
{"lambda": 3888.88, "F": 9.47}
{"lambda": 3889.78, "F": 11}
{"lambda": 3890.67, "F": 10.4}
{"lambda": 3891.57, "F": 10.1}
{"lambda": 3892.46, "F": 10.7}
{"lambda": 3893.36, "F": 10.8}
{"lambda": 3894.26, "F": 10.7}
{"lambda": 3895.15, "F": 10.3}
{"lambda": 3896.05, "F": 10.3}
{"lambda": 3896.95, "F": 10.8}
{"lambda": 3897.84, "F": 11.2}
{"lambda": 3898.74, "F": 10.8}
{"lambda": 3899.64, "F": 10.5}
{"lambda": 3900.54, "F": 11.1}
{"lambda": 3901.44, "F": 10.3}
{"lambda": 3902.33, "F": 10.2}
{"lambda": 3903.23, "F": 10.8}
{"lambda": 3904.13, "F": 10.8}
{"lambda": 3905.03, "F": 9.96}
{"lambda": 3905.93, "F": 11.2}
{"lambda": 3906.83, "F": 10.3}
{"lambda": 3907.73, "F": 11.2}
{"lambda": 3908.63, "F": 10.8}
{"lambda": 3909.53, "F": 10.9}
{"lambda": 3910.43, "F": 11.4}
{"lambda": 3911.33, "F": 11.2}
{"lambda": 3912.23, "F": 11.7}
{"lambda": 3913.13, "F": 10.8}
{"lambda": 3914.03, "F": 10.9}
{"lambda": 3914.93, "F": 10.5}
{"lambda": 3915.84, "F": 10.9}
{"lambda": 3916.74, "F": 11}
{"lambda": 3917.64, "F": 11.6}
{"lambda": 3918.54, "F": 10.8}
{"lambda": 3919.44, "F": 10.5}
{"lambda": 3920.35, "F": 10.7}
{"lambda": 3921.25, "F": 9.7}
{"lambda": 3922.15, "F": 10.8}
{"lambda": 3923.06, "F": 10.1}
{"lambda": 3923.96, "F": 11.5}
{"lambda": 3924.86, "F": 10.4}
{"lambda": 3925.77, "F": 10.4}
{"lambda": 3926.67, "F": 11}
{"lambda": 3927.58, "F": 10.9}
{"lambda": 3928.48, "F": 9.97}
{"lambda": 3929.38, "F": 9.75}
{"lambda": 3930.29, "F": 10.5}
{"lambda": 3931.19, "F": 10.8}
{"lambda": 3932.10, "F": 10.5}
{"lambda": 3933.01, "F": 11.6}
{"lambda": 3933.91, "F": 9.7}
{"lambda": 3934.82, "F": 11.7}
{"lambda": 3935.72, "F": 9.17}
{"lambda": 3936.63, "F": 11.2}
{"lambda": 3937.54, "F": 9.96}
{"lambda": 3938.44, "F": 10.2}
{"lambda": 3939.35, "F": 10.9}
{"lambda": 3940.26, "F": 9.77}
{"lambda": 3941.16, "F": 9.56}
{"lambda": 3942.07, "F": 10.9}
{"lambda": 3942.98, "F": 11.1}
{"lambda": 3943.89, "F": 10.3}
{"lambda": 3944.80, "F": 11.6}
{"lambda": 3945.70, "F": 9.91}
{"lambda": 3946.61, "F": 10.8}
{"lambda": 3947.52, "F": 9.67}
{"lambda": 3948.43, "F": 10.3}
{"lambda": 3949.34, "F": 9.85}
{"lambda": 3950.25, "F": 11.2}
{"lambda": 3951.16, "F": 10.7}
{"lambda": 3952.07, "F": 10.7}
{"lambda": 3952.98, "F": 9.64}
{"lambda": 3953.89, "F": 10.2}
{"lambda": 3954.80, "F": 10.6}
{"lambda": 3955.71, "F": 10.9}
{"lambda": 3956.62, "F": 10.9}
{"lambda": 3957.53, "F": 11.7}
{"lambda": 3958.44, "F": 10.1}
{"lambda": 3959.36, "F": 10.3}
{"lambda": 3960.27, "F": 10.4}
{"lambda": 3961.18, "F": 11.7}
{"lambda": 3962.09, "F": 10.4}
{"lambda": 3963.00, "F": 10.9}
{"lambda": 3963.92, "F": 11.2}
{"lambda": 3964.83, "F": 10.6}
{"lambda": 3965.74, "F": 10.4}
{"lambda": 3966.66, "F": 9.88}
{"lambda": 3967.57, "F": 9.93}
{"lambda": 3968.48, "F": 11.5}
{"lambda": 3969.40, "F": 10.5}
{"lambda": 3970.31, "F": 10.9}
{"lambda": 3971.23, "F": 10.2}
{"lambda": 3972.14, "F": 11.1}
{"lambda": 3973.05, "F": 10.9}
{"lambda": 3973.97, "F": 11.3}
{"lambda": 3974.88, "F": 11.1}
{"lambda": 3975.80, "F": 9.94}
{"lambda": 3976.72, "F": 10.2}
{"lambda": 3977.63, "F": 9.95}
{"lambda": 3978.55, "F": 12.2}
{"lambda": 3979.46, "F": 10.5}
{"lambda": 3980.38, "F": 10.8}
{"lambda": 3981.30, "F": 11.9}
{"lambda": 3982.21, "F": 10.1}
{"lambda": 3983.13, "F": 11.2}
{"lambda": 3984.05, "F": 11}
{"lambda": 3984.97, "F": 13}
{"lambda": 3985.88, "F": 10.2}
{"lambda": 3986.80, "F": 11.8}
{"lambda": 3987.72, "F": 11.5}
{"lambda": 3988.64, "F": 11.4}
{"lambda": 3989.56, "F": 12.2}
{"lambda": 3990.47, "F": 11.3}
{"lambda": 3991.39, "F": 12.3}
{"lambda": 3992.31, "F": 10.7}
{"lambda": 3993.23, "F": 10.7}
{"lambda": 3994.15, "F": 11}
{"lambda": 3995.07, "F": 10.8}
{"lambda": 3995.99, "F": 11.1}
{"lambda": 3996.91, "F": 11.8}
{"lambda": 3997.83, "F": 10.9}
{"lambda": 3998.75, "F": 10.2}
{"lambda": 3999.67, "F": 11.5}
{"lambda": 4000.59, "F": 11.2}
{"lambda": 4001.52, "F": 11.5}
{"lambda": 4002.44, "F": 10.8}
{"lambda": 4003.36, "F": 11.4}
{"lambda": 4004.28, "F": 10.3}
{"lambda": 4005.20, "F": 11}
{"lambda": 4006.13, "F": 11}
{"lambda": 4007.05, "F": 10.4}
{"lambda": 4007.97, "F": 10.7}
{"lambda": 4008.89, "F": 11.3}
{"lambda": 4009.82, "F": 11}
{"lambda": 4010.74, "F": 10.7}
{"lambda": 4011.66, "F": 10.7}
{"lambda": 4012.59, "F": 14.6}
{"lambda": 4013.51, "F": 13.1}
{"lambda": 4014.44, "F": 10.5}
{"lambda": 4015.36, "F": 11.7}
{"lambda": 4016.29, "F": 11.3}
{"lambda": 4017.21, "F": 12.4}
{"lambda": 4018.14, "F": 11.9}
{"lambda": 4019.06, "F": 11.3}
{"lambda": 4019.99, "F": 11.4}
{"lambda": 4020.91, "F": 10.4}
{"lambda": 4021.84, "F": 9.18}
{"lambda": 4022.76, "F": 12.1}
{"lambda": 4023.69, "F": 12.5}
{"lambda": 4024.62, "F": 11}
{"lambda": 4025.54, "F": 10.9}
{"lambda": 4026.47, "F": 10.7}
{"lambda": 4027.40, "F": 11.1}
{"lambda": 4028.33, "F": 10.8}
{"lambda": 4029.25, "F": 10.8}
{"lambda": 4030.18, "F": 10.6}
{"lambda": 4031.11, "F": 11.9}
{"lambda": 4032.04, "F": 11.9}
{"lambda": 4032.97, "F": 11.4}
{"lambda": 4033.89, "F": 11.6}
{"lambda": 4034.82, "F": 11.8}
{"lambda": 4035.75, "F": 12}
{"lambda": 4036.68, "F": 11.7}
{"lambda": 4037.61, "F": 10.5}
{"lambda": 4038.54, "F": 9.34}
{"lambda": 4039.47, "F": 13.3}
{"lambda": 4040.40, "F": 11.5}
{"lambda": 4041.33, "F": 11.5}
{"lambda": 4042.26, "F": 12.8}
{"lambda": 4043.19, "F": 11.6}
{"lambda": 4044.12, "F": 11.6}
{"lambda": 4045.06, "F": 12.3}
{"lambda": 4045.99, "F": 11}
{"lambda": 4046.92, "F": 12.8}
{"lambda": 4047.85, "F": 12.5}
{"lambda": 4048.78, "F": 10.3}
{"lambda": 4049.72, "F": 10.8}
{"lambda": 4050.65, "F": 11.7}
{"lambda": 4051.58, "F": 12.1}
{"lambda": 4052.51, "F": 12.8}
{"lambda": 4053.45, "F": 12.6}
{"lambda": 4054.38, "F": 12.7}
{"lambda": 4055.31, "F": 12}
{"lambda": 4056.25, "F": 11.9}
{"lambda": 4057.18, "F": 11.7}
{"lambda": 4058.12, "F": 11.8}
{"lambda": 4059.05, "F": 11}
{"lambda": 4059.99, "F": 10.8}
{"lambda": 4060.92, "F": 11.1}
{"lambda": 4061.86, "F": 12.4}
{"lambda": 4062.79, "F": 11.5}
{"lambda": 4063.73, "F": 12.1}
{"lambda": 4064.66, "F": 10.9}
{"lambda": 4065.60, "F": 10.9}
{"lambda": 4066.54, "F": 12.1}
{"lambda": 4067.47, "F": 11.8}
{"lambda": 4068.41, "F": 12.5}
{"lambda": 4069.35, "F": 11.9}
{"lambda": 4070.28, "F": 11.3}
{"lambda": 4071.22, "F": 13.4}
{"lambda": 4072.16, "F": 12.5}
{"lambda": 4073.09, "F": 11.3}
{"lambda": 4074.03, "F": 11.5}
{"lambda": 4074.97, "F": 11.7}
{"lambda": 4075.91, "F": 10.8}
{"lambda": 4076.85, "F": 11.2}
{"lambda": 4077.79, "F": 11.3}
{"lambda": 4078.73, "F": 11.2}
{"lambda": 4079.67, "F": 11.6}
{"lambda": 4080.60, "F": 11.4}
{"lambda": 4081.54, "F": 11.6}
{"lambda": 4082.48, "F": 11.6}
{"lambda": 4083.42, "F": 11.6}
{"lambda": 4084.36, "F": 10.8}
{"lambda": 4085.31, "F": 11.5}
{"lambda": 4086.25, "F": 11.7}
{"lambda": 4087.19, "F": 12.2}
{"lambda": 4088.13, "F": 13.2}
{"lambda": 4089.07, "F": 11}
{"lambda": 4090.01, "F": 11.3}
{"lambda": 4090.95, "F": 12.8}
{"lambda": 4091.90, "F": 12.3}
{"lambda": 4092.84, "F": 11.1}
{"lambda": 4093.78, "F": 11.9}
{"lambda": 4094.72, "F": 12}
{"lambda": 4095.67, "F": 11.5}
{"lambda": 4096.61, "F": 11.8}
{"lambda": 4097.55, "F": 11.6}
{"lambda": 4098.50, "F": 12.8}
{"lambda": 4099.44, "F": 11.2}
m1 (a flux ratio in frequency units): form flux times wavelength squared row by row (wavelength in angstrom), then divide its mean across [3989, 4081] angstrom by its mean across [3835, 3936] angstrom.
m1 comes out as 1.17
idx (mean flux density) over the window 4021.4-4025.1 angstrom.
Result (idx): 11.2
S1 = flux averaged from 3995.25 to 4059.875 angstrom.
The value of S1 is 11.4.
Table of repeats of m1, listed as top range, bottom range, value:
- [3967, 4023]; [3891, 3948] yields 1.09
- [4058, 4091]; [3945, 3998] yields 1.13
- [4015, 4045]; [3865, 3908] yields 1.16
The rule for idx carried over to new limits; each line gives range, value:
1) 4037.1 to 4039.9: 11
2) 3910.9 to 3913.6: 11.2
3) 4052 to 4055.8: 12.5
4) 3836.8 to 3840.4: 9.91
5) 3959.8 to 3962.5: 10.9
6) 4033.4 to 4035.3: 11.7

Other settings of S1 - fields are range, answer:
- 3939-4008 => 10.8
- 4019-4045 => 11.3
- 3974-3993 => 11.2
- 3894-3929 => 10.7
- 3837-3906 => 10.5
